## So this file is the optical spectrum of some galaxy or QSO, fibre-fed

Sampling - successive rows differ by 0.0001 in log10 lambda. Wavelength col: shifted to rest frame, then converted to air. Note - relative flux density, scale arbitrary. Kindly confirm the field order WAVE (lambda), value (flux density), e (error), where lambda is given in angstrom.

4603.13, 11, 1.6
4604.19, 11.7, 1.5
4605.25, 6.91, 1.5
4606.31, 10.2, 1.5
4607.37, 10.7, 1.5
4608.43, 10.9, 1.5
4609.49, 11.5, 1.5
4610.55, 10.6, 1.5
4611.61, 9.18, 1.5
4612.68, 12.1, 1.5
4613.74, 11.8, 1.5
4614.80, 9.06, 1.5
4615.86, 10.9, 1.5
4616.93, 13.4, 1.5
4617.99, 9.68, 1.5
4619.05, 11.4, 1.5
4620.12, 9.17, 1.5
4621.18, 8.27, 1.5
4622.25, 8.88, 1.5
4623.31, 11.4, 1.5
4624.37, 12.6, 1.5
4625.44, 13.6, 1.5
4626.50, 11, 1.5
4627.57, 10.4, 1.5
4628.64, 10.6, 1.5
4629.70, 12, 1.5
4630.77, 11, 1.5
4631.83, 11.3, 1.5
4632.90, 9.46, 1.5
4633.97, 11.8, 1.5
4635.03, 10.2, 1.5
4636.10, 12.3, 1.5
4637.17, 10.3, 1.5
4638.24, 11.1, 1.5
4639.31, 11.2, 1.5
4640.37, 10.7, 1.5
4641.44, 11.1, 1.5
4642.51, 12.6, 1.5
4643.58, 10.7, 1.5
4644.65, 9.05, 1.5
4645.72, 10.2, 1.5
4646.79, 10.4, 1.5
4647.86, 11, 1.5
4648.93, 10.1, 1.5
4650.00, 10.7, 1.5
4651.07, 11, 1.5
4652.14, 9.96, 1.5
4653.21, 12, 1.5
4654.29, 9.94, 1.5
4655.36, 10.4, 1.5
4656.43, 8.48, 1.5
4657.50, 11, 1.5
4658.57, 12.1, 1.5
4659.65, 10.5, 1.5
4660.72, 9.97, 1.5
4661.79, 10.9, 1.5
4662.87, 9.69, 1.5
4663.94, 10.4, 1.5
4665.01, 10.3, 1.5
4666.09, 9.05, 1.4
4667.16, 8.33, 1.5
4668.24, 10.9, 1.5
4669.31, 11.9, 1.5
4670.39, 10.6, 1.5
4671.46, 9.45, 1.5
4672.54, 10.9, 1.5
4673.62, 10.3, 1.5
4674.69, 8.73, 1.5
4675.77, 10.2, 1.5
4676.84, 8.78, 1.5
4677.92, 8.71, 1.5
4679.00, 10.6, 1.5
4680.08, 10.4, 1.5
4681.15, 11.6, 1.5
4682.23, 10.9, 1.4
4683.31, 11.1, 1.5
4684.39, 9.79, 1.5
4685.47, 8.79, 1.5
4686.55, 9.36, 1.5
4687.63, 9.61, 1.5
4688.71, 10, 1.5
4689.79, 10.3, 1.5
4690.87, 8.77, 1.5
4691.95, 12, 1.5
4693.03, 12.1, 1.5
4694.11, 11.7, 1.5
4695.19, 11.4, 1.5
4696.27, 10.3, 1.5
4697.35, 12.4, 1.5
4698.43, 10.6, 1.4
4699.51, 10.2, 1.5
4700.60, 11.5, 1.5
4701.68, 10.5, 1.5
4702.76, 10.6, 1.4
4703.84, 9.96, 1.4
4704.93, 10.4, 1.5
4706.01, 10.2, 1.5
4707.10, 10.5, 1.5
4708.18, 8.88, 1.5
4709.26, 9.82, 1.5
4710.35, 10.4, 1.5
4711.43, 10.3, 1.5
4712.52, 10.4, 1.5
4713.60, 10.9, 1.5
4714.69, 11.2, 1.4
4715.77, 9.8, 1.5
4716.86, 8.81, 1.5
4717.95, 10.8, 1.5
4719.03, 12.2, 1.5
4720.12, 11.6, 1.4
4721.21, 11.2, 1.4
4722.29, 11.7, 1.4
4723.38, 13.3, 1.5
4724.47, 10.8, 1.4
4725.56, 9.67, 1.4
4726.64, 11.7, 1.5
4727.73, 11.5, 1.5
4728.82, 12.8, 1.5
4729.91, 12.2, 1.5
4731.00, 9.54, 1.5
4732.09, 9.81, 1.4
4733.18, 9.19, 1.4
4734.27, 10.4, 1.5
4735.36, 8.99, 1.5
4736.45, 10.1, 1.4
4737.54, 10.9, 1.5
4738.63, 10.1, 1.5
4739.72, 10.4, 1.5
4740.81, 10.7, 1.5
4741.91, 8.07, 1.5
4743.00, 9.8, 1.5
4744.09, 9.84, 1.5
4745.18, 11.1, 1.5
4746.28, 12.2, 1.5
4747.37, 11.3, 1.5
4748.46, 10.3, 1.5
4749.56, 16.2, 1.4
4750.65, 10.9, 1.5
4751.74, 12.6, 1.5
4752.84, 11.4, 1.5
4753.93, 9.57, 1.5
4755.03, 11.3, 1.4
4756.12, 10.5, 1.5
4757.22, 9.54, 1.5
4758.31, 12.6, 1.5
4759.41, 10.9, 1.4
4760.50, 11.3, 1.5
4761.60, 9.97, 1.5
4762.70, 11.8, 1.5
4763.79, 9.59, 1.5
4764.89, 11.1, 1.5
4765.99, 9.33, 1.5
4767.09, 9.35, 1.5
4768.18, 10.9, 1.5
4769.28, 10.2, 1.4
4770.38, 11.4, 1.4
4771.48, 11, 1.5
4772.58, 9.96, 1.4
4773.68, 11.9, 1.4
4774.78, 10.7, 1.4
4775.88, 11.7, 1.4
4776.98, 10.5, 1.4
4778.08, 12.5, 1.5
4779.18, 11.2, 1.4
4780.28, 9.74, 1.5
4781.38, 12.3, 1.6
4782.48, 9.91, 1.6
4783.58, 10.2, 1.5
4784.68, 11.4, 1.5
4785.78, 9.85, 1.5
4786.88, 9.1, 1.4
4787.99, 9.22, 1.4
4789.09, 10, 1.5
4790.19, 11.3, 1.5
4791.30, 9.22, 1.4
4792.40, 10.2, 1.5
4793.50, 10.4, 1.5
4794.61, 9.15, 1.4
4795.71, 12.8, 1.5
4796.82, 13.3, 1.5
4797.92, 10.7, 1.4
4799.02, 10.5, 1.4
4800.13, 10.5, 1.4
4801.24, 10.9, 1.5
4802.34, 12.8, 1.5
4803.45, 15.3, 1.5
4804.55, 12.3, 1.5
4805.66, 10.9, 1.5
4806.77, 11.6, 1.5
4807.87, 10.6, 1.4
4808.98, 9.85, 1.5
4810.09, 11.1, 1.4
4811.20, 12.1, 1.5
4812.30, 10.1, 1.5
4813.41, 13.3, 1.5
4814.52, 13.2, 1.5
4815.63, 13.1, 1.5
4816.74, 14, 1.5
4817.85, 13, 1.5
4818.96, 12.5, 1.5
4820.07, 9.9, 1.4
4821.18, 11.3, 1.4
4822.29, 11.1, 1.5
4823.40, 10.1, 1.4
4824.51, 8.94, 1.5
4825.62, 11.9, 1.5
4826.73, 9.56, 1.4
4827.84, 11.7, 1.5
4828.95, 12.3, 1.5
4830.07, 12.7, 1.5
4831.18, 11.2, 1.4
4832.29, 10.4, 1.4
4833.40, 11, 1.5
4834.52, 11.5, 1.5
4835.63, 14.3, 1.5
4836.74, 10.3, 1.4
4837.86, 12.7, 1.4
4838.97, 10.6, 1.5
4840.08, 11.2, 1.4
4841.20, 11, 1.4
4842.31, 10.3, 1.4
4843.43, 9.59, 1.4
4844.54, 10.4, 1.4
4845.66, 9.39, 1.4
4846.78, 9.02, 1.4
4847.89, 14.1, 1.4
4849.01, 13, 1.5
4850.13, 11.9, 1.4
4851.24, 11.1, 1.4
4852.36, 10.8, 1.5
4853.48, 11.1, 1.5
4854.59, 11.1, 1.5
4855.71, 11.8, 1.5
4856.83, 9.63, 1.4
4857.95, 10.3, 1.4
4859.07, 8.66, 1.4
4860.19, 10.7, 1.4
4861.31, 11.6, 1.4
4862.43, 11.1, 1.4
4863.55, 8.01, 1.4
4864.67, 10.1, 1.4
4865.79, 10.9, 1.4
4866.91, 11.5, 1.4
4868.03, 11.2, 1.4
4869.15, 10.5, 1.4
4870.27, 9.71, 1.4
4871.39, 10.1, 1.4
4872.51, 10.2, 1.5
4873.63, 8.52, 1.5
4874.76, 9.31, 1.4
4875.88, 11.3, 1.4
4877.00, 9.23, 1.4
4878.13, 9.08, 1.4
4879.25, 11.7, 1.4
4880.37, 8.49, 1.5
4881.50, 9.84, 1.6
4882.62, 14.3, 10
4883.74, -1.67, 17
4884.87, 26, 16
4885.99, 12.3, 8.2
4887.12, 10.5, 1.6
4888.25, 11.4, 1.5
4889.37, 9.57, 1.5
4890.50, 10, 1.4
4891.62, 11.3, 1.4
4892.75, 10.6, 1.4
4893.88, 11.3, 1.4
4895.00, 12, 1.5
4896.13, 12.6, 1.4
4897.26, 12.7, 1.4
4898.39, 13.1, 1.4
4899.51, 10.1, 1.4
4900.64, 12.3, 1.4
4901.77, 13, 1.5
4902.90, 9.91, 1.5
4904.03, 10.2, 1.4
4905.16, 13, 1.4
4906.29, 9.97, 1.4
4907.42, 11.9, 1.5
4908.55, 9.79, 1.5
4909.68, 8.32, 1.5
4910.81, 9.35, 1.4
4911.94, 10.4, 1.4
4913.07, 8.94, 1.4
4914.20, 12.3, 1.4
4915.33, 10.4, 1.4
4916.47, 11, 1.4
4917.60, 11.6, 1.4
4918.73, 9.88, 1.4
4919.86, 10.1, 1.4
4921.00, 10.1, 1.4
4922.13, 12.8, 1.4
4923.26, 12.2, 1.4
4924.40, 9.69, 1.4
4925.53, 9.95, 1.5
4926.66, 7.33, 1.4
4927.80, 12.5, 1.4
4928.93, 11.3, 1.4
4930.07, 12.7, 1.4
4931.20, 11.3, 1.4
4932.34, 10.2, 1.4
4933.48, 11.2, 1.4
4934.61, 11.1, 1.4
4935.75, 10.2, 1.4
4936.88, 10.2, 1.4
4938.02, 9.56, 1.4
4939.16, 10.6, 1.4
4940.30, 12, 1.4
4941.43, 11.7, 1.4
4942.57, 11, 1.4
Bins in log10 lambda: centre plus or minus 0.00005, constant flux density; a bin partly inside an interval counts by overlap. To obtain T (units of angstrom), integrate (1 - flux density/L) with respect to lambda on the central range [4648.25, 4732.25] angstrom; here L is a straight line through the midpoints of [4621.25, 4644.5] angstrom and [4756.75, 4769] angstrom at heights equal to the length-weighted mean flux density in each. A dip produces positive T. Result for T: 2.53 angstrom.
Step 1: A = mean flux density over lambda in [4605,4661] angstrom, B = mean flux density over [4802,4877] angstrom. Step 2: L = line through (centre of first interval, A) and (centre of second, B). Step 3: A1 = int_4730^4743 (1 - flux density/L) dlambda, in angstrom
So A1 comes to 1.19 angstrom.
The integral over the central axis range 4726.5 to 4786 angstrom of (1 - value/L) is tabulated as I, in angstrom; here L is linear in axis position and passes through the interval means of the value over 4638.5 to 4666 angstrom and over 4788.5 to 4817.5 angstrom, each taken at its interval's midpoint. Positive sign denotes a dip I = 2.20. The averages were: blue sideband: 10.6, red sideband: 11.5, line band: 10.8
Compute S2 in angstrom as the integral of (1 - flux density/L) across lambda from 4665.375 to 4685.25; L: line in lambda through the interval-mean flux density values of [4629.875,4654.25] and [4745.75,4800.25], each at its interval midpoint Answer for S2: 1.3 angstrom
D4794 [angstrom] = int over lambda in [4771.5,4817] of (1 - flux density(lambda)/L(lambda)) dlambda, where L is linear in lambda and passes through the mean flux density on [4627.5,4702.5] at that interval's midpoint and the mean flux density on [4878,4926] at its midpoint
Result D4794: -1.7 angstrom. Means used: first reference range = 10.5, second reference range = 11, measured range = 11.2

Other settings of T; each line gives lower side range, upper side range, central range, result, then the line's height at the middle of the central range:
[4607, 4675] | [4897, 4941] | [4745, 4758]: -0.9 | 10.7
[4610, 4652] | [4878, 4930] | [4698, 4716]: 0.8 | 10.9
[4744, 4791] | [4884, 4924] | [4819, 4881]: 2.4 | 11.2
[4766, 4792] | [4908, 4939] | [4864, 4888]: -0.2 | 10.5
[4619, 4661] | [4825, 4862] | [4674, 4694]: 1.3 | 10.8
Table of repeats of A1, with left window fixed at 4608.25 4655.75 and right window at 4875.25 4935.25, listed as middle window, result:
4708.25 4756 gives 0.3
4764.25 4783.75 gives 0.2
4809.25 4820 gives -1.4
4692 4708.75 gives 0.1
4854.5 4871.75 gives 0.8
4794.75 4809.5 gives -1.0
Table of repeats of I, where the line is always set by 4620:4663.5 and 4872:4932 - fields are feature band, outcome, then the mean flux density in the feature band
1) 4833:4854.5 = -0.78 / 11.2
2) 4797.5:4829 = -2.13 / 11.5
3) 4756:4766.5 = 0.11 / 10.7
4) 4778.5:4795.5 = 0.82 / 10.3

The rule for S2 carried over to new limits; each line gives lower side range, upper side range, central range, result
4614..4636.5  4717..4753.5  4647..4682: 2.03 angstrom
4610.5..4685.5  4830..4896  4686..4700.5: -0.11 angstrom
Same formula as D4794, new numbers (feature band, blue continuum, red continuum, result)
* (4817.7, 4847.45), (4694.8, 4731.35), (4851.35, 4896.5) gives -0.86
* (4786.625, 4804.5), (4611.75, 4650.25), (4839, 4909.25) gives -0.29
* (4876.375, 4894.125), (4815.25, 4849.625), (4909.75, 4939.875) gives 0.10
